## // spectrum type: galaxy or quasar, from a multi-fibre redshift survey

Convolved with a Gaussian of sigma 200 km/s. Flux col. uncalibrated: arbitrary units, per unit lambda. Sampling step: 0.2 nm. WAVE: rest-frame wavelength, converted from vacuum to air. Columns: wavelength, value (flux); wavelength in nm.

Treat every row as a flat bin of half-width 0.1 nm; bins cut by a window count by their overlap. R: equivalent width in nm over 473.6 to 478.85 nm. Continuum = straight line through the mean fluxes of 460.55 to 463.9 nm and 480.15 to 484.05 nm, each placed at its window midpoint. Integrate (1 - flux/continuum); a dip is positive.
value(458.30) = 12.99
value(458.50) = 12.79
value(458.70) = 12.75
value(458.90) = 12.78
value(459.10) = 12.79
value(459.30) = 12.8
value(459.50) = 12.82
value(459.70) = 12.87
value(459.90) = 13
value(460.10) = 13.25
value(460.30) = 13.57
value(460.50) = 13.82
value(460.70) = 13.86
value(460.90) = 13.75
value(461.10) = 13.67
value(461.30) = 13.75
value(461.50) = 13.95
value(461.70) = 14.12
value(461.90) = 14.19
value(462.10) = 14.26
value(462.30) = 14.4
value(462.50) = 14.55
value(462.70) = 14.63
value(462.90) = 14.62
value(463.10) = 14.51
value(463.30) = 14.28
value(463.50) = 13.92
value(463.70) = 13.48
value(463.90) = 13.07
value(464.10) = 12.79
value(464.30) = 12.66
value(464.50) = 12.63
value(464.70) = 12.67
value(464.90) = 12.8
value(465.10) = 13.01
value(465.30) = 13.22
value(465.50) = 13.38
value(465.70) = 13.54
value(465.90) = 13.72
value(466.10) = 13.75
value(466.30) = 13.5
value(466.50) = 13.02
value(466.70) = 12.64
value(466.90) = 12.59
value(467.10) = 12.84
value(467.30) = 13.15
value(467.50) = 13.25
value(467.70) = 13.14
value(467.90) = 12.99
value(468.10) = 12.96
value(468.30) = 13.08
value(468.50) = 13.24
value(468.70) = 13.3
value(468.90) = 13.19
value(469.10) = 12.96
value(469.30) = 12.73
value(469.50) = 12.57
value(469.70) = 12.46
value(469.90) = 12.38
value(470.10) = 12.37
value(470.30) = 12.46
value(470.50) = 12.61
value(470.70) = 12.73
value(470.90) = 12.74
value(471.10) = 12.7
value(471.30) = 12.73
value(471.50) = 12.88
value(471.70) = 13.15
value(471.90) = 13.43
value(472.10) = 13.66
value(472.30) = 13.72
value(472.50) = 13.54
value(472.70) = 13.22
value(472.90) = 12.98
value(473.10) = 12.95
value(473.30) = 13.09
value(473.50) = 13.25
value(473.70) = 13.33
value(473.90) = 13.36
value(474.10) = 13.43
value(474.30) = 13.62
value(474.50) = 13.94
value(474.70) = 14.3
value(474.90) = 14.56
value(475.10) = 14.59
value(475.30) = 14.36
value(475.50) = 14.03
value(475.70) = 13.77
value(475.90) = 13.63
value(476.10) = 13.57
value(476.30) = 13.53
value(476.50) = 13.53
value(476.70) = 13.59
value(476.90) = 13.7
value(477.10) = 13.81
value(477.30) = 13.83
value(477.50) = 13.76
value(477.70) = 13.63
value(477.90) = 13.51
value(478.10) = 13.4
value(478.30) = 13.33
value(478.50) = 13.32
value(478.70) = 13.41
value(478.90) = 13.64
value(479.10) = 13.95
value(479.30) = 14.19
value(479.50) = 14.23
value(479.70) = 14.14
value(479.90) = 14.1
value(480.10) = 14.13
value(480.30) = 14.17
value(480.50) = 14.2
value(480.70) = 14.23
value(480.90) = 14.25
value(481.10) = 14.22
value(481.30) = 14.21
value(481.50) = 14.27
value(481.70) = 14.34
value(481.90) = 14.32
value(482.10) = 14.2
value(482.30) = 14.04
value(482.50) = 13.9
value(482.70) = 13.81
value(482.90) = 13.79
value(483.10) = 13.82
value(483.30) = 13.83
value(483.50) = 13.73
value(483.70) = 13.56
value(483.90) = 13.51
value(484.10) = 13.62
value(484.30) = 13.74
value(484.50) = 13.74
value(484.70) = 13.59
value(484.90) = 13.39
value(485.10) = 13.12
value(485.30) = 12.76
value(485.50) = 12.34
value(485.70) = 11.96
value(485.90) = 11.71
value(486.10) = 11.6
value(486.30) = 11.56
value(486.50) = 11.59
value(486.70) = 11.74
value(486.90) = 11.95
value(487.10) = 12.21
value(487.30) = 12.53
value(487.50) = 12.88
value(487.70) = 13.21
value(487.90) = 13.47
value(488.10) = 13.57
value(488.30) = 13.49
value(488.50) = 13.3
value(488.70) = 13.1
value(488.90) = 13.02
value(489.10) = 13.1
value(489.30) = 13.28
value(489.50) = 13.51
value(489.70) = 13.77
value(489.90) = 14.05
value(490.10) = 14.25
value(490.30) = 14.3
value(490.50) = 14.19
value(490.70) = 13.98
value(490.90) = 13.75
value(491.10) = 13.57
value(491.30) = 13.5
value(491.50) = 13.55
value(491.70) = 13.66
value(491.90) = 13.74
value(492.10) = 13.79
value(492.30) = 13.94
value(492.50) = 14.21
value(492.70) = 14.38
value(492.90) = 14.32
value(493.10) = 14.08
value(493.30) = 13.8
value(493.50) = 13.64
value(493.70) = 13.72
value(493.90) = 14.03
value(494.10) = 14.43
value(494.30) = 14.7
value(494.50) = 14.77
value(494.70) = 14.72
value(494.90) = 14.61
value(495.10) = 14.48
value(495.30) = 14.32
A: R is 0.12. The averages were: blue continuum 14.1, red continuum 14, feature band 13.7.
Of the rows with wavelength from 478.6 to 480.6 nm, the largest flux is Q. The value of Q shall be 14.23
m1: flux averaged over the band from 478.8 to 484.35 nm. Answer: 14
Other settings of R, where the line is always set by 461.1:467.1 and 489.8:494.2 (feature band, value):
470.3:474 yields 0.16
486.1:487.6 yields 0.20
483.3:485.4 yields 0.05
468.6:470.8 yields 0.15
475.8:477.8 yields 0.01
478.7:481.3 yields -0.06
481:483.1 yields -0.04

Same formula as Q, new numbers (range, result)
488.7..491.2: 14.3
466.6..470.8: 13.3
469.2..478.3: 14.59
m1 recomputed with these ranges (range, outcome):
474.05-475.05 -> 14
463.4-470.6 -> 13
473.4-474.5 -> 13.4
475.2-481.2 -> 13.8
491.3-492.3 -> 13.7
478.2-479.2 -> 13.5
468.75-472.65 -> 12.9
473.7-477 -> 13.8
